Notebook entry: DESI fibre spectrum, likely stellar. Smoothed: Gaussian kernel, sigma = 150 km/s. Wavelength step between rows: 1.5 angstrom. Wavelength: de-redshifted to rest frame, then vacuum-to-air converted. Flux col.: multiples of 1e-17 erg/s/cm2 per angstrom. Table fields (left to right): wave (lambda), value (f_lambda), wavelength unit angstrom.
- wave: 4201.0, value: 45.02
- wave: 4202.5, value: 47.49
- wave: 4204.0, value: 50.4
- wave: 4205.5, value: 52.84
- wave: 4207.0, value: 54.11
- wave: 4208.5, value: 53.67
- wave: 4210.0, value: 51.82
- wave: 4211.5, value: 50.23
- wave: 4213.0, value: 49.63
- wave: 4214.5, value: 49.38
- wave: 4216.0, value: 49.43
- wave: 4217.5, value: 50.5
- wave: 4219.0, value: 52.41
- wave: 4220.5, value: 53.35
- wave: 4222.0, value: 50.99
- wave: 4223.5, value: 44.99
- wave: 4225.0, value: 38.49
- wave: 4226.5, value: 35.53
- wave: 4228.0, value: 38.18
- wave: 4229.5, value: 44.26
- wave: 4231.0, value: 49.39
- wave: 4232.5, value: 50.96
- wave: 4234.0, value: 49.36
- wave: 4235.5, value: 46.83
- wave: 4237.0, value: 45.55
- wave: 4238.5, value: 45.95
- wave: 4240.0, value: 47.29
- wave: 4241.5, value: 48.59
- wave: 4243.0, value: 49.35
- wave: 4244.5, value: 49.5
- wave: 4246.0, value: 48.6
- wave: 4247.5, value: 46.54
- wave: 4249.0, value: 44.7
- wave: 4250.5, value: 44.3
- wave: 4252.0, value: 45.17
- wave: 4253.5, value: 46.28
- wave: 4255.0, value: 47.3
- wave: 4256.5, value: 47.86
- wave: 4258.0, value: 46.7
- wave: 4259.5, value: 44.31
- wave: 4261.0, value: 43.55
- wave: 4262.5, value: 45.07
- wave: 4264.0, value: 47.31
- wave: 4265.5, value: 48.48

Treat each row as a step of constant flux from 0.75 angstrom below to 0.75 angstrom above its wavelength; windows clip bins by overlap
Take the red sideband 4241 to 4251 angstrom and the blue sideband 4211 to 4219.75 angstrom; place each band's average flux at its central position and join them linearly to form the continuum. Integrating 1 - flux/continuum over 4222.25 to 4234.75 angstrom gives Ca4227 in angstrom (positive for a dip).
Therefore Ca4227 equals 1.23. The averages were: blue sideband 50.3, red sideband 47.4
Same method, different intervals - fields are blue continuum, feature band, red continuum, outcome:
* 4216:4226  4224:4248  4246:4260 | 0.66 angstrom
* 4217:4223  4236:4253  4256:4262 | 0.32 angstrom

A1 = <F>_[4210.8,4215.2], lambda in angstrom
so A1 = 49.7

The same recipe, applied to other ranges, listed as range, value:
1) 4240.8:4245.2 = 49.1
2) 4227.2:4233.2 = 45.6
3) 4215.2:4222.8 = 51.3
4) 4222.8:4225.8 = 41.6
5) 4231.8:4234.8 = 50.1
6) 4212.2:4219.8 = 50.3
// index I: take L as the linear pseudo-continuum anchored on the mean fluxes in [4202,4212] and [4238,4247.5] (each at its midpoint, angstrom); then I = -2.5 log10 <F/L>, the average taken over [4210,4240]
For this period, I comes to 0.059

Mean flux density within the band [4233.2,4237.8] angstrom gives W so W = 47.3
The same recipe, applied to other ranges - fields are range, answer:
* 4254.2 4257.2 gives 47.6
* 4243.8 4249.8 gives 47.3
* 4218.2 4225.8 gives 48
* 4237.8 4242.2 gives 47.3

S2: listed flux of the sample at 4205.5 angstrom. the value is 52.84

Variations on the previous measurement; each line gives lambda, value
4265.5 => 48.48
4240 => 47.29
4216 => 49.43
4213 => 49.63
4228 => 38.18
